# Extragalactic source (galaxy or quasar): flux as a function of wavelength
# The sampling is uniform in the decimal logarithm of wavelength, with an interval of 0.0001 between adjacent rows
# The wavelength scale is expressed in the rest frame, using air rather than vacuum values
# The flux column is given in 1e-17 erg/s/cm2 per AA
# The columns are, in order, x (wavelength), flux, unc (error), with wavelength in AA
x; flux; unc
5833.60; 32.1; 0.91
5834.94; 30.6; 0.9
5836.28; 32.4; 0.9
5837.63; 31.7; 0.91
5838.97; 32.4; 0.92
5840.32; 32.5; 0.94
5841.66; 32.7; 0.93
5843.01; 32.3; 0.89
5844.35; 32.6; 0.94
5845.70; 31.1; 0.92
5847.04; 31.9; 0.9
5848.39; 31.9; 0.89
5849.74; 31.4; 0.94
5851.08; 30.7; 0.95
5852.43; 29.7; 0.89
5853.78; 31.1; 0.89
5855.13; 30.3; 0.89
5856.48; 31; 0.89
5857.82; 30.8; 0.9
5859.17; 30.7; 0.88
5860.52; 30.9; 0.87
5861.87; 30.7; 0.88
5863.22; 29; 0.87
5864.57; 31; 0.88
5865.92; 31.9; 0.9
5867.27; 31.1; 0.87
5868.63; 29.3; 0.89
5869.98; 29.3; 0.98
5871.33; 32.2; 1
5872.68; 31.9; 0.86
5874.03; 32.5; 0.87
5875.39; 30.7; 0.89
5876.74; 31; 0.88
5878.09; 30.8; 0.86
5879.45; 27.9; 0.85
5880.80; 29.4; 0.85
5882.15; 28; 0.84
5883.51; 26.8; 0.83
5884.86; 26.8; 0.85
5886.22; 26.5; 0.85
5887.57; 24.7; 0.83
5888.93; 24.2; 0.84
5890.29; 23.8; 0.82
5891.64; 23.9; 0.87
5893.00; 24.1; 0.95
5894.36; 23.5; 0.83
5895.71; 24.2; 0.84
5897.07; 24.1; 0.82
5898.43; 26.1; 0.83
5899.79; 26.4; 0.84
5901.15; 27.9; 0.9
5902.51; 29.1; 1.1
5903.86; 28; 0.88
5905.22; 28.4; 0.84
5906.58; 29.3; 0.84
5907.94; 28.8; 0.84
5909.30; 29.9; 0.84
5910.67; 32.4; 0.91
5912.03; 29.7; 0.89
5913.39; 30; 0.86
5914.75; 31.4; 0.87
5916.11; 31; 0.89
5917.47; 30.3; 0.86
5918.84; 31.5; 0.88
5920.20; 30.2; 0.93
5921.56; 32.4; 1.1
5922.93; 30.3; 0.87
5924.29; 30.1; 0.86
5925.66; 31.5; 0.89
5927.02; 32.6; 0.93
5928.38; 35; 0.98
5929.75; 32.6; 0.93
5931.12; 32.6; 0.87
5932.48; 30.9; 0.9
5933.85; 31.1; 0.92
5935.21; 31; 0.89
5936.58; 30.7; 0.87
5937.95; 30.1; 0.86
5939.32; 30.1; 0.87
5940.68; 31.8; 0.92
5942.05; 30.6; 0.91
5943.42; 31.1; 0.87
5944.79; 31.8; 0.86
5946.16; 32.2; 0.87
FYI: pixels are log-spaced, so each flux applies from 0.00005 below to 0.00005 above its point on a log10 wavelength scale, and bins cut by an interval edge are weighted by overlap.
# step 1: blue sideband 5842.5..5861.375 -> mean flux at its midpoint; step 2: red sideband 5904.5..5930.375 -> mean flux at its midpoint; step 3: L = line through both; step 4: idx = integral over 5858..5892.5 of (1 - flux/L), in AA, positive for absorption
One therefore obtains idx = 2.3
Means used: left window 31.2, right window 30.9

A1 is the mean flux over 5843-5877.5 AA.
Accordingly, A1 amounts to 31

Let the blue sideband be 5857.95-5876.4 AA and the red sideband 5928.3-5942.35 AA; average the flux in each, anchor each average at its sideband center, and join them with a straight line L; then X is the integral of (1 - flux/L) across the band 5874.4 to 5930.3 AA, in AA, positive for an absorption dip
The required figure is 4.4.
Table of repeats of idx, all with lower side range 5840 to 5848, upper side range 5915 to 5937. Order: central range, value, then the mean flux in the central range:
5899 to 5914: 1.23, 29.1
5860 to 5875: 0.51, 30.9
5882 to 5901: 3.92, 25.2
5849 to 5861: 0.50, 30.7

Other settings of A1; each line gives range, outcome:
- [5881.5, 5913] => 26.8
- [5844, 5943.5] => 29.7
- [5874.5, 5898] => 26.5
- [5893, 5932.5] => 29.6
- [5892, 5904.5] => 25.9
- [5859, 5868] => 30.7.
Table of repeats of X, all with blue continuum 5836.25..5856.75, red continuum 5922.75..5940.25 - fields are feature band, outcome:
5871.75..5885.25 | 0.79 AA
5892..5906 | 2.38 AA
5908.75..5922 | 0.27 AA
